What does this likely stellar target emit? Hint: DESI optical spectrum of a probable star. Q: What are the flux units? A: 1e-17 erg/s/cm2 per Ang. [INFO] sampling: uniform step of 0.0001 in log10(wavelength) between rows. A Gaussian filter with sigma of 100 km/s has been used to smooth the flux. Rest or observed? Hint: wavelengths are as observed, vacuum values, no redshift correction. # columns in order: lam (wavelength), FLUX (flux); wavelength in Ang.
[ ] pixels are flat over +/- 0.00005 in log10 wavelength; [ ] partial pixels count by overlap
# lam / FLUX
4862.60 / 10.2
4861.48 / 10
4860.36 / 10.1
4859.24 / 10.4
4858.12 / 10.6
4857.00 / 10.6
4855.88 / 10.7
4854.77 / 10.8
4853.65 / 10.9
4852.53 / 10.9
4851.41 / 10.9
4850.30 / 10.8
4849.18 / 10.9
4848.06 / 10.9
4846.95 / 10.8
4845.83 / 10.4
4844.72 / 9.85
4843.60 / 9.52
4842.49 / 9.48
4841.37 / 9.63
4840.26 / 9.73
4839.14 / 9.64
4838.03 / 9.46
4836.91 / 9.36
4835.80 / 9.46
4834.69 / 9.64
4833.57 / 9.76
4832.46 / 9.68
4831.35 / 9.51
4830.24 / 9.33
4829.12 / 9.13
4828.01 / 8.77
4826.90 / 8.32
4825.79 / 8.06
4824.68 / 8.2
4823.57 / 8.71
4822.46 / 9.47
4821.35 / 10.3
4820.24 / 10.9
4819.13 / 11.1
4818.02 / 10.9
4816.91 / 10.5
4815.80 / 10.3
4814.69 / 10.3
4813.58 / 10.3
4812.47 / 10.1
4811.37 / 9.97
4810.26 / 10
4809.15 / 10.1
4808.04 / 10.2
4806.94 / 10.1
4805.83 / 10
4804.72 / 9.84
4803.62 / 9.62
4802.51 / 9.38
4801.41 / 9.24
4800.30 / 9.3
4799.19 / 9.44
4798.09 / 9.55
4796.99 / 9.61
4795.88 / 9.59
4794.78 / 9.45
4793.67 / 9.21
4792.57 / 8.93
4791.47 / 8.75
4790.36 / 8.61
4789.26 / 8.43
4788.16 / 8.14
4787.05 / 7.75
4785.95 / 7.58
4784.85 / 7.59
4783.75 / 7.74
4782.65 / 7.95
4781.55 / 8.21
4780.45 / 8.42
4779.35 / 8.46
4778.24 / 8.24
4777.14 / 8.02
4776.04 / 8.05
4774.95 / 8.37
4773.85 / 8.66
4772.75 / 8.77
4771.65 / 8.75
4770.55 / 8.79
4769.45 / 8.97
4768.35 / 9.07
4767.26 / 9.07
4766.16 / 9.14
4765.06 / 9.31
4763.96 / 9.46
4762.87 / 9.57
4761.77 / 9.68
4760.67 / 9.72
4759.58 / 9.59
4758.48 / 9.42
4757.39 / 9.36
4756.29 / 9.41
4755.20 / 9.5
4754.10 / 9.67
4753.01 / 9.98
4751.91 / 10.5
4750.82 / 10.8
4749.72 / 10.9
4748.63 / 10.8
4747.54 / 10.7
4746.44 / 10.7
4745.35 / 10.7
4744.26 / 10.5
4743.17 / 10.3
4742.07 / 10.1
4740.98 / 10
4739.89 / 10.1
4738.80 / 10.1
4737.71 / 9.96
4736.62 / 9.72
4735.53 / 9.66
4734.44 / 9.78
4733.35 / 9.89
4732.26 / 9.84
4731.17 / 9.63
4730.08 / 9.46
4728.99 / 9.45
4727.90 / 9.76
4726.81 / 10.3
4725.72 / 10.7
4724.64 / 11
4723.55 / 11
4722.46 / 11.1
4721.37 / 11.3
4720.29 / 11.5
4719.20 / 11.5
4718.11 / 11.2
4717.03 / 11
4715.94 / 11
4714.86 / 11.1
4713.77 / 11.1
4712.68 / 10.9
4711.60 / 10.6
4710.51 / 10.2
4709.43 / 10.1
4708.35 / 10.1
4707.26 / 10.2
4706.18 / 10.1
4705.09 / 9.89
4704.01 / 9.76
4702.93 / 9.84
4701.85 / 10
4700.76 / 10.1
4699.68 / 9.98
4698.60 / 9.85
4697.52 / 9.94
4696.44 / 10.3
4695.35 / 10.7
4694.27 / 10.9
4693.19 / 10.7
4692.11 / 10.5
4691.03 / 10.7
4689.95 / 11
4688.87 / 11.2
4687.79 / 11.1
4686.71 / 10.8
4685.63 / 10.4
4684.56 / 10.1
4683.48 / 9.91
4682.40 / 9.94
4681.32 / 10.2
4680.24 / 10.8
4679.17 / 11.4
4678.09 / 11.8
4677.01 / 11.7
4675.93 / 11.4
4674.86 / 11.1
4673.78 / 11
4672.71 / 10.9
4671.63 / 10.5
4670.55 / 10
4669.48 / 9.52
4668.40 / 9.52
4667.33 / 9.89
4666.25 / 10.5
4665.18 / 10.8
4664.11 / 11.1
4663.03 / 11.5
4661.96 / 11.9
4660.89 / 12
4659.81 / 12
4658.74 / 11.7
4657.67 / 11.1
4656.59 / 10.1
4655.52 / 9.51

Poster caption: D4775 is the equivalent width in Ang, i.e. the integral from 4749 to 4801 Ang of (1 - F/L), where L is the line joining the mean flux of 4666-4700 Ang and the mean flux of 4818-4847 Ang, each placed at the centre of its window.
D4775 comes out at 4.9 Ang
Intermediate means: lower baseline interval 10.6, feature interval 9.01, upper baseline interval 9.55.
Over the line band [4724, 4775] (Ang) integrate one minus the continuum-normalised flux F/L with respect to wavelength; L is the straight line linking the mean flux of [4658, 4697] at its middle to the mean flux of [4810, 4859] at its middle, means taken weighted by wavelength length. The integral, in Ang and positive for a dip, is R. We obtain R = 3.1 Ang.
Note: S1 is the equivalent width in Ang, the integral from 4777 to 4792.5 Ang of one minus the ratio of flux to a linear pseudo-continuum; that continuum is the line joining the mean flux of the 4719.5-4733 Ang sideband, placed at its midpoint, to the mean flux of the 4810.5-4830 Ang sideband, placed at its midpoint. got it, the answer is 2.8 Ang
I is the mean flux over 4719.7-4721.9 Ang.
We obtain 11.4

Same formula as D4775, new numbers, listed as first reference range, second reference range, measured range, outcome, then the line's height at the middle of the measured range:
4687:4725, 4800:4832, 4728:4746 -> 0.7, 10.4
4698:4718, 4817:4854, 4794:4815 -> 0.4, 9.96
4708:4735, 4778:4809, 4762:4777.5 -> 1.0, 9.46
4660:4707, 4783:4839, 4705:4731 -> -0.9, 10.3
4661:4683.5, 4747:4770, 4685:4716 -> 0.0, 10.4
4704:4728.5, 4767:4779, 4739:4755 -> -1.4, 9.56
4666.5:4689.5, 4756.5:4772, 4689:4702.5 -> -0.1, 10.4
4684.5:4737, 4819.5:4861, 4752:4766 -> 0.9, 10.2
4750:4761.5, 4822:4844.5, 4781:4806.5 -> 1.8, 9.54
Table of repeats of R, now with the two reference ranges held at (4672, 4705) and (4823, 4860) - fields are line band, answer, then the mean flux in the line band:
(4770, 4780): 1.7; 8.45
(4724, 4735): 0.4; 9.99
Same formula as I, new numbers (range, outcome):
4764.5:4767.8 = 9.15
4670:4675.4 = 10.7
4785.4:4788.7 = 7.81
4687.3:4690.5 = 11.1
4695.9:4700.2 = 10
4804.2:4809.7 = 10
